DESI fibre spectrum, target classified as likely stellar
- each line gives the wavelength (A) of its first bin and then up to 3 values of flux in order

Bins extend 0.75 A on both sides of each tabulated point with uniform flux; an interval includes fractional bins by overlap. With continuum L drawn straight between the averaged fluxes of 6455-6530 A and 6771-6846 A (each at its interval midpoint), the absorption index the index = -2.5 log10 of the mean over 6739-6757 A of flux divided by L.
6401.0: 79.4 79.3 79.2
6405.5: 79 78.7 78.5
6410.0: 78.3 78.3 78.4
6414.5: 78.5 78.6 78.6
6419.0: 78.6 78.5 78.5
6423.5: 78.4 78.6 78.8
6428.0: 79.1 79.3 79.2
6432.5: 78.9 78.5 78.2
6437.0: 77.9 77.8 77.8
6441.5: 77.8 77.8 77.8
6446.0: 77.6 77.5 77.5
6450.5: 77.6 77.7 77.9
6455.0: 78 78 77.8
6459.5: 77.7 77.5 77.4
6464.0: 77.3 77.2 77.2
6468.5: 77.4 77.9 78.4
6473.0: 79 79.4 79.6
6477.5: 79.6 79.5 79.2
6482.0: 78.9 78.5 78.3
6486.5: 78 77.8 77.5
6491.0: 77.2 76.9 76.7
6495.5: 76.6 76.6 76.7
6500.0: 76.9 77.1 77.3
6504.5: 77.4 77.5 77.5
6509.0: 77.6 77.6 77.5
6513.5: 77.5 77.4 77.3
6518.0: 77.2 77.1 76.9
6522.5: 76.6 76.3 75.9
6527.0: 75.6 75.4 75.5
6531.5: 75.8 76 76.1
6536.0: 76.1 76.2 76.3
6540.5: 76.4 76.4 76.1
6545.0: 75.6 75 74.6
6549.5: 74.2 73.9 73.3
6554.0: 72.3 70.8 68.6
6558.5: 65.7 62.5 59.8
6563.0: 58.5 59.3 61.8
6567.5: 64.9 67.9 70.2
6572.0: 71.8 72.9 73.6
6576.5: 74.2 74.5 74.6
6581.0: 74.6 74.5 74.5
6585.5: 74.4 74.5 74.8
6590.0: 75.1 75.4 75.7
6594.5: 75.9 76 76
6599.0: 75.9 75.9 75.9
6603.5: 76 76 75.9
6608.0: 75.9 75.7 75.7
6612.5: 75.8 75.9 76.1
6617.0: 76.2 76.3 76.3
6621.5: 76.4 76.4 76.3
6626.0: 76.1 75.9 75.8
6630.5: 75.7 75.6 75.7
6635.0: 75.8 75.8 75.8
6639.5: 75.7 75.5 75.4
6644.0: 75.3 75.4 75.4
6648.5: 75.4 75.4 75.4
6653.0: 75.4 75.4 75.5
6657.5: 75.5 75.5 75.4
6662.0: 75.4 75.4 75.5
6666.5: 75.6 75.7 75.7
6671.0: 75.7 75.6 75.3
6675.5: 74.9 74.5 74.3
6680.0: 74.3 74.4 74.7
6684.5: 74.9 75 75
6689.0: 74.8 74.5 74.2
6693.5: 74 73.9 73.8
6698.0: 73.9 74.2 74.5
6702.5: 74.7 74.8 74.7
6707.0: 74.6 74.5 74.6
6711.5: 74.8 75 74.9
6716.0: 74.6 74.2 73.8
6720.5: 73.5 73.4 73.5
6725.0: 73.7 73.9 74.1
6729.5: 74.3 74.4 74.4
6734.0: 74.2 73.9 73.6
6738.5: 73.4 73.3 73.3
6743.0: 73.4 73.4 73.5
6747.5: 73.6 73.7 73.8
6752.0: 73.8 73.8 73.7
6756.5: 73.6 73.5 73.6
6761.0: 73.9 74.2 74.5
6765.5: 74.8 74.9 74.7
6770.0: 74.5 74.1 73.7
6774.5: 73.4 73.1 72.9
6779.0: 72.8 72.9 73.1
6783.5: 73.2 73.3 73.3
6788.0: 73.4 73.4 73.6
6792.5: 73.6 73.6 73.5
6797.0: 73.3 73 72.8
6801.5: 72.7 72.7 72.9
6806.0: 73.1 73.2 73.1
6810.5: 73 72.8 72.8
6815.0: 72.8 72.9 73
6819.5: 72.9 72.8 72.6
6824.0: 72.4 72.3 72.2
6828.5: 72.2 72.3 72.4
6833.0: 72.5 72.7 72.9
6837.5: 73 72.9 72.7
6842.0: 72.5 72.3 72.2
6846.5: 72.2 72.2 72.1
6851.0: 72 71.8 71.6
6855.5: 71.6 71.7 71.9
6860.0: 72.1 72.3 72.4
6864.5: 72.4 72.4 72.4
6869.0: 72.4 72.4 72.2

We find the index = 0.003 mag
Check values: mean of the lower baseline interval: 77.5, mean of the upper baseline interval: 72.9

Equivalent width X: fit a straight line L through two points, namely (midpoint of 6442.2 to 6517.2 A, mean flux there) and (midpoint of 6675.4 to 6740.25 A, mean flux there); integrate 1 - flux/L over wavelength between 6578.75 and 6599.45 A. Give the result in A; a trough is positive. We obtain 0.3 A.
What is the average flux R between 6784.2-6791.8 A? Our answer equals 73.4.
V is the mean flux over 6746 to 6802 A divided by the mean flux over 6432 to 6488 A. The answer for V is 0.94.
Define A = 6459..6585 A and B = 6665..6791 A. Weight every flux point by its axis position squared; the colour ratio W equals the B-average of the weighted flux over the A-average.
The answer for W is 1.1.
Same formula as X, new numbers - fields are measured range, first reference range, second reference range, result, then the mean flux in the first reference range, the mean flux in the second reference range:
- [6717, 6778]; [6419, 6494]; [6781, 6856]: 0.0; 78.2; 72.8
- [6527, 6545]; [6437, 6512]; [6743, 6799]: 0.2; 77.8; 73.6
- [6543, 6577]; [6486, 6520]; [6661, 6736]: 3.2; 77.3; 74.6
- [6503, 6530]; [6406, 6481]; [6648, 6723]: 0.1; 78.3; 74.8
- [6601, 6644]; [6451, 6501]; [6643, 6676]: 0.0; 77.9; 75.4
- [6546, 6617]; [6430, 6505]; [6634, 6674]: 3.6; 77.9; 75.5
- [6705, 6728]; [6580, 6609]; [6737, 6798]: 0.0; 75.4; 73.6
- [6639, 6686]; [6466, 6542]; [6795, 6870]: -0.2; 77.3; 72.5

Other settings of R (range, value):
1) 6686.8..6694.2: 74.5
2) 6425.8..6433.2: 79.1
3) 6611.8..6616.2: 75.9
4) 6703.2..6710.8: 74.6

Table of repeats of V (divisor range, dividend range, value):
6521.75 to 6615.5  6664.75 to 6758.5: 1.01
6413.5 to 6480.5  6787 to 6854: 0.93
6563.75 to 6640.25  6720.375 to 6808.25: 0.99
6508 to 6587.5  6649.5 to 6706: 1.02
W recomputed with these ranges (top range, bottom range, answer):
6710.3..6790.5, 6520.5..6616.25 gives 1.06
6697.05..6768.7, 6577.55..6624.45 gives 1.02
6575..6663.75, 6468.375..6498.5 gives 1.01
